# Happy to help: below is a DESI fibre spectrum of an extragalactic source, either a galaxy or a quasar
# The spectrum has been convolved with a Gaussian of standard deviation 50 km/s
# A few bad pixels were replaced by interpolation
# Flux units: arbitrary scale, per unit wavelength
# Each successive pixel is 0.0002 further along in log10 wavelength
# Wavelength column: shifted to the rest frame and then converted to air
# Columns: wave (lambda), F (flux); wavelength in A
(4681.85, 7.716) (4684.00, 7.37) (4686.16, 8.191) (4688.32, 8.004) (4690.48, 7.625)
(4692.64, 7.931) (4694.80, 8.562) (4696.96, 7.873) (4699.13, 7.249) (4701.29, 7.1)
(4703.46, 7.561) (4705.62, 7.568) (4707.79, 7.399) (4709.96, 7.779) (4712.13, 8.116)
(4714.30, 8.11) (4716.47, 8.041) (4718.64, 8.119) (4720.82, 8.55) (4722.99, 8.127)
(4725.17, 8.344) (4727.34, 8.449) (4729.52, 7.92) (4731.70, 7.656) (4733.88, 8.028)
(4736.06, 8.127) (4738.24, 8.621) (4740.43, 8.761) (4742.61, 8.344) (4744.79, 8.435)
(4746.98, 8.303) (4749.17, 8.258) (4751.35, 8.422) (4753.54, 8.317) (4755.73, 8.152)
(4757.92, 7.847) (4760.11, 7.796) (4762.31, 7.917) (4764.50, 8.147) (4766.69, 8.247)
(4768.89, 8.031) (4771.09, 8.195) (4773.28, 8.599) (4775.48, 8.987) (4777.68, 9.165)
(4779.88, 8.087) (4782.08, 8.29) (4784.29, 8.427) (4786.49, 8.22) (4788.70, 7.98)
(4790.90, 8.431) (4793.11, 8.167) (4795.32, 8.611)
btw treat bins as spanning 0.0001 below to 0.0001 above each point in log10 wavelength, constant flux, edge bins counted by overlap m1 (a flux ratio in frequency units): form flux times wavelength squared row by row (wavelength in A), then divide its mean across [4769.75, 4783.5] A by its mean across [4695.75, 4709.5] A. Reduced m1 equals 1.2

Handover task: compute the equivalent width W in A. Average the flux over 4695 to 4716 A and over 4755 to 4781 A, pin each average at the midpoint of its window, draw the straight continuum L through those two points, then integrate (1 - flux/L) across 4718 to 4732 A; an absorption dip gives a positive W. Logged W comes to -0.58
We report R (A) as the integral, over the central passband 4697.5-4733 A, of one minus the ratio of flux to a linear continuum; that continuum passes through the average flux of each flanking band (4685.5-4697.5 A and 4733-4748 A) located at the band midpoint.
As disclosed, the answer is 1.4 A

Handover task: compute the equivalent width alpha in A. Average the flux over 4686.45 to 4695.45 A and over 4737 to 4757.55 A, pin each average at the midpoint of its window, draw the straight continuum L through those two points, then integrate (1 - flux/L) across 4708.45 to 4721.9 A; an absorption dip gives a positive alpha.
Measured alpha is 0.1 A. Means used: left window 8.02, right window 8.38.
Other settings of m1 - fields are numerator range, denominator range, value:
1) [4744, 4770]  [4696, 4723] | 1.07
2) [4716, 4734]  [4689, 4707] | 1.07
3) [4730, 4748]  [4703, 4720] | 1.06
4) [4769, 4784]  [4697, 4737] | 1.10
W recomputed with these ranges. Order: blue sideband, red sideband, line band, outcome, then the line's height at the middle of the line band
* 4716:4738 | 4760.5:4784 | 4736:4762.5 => -0.06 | 8.25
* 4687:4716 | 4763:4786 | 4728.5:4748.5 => -0.38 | 8.09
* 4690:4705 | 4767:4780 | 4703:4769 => -0.02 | 8.12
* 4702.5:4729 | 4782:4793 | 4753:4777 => -0.11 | 8.18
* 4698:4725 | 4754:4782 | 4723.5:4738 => -0.26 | 7.98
